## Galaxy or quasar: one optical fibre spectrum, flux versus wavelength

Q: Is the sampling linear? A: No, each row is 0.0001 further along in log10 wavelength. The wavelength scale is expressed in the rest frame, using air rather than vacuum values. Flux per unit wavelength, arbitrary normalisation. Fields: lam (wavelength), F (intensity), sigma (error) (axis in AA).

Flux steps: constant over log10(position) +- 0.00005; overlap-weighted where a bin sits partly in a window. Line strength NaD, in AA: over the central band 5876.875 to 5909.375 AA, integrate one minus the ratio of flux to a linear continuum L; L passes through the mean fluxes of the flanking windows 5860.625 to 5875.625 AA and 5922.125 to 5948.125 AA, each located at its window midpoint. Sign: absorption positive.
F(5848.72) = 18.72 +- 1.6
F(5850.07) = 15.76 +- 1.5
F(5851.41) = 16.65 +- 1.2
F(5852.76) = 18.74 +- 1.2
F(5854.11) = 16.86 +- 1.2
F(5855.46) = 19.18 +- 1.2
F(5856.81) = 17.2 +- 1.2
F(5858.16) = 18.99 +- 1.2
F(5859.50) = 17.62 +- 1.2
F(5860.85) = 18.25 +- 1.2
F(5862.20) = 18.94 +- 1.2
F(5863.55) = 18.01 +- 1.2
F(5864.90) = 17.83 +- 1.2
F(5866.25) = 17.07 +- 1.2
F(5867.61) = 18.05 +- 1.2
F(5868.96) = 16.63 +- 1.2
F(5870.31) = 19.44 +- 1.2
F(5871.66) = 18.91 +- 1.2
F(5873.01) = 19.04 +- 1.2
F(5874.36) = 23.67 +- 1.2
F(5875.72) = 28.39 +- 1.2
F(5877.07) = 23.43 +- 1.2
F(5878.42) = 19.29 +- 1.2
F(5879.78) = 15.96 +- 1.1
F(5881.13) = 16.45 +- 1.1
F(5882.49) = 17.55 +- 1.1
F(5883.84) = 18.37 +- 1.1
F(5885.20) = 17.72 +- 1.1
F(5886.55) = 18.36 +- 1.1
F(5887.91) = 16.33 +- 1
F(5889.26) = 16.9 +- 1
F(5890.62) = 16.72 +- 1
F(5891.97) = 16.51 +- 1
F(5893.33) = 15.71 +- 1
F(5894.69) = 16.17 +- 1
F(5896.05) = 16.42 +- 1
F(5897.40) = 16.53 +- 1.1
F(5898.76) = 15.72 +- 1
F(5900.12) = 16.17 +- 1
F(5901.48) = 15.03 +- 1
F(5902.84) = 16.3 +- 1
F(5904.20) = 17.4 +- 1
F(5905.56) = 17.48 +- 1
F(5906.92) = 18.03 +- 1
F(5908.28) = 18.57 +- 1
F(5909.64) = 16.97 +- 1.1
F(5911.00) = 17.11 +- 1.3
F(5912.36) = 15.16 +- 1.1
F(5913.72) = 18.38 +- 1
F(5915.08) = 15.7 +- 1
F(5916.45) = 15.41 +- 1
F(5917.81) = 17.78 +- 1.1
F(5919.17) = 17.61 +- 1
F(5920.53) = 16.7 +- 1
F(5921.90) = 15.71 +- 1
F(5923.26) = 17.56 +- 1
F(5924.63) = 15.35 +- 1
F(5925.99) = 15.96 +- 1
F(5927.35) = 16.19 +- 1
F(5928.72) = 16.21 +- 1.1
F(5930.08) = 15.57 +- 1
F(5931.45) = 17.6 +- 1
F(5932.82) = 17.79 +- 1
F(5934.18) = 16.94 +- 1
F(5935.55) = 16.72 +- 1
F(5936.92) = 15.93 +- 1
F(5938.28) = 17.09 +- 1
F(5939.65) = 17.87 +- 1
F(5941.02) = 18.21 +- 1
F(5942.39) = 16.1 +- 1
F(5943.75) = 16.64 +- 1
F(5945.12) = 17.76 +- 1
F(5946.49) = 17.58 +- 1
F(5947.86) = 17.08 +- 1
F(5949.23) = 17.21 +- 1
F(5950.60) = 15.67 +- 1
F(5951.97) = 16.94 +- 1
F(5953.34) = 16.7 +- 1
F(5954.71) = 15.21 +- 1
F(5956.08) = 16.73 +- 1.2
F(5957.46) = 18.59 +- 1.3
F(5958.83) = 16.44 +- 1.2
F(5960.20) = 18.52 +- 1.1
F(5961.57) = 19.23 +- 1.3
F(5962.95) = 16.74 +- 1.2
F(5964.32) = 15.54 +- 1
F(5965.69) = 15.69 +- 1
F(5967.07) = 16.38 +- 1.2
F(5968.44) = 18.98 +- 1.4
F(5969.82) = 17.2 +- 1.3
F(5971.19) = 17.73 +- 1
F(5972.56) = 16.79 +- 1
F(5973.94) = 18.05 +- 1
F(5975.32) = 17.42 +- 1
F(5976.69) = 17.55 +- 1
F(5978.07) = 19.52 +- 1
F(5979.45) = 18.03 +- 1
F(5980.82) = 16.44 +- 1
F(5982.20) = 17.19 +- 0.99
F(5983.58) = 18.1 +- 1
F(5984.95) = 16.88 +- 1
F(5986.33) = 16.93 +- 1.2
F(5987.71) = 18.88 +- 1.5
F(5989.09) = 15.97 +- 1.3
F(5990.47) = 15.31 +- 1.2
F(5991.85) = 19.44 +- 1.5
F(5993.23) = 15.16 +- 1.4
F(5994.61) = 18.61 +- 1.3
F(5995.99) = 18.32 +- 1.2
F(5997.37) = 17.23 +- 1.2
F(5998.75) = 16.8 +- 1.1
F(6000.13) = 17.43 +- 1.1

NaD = 2.0 AA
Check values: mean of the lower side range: 19.1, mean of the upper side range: 16.8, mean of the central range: 17.1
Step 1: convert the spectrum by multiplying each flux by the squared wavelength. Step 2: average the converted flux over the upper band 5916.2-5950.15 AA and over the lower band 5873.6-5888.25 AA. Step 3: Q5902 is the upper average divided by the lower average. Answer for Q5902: 0.9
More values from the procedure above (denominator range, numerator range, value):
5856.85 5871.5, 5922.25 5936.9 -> 0.94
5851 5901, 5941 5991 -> 0.98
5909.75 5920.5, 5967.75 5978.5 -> 1.09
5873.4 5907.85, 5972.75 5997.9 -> 1.01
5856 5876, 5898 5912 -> 0.90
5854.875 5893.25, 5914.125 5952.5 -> 0.92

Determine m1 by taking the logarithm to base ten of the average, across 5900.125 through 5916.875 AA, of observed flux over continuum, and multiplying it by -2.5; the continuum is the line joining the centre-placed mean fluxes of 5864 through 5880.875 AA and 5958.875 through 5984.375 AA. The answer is 0.13 mag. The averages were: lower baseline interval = 19.7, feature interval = 16.8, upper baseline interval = 17.5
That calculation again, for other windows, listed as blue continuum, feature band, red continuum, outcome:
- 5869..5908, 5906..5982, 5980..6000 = 0.03 mag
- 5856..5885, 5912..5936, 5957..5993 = 0.10 mag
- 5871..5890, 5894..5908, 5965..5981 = 0.14 mag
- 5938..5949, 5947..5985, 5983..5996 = 0.00 mag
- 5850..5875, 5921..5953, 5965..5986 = 0.06 mag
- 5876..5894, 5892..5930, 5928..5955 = 0.05 mag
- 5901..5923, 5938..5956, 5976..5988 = 0.02 mag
